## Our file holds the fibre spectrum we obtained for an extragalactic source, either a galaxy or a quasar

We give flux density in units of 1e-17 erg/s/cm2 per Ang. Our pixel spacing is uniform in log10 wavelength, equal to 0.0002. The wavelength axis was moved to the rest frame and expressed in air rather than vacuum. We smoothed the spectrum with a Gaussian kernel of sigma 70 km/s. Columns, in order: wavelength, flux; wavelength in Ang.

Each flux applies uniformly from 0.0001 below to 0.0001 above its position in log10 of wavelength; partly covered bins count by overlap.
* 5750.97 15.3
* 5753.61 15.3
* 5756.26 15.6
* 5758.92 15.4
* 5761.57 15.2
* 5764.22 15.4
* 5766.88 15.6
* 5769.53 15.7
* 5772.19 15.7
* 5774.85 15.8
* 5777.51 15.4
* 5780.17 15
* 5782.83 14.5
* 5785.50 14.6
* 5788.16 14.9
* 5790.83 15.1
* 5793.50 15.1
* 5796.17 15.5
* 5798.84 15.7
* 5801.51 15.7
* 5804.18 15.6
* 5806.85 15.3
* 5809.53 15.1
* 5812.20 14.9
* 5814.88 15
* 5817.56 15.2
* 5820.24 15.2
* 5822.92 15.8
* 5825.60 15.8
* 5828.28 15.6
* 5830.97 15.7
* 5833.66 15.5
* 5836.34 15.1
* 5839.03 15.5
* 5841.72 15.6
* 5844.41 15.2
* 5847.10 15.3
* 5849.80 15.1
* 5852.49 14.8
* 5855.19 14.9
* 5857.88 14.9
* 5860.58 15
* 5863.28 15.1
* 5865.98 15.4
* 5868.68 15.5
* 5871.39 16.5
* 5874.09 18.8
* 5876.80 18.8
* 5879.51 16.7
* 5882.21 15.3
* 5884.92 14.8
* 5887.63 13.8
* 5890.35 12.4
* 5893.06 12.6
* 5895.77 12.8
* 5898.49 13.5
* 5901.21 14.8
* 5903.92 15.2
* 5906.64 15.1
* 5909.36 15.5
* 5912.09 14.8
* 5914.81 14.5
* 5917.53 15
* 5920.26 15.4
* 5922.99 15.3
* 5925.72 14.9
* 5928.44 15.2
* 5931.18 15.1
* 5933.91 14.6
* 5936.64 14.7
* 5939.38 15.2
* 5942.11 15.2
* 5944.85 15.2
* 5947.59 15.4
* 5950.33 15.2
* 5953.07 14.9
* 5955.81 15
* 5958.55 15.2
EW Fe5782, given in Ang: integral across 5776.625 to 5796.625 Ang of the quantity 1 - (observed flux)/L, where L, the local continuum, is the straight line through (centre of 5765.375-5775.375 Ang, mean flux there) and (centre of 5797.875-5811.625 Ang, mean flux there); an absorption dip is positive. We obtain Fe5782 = 0.76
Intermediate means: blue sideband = 15.7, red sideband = 15.5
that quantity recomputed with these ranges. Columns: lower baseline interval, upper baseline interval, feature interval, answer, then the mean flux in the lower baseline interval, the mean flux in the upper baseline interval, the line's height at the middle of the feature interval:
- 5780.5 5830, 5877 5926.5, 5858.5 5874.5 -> -1.0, 15.3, 14.7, 14.9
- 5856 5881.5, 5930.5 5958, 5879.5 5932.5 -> 3.6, 16.3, 15.1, 15.7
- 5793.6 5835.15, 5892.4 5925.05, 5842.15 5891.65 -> -1.7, 15.4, 14.6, 15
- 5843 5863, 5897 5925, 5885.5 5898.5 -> 1.6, 15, 14.9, 14.9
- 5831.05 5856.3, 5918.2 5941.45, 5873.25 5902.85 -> 0.5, 15.2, 15.1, 15.1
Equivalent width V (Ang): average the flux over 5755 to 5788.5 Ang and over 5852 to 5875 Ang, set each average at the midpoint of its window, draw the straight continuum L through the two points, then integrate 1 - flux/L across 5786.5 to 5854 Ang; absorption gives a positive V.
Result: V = 0.6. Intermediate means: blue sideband 15.3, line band 15.3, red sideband 15.6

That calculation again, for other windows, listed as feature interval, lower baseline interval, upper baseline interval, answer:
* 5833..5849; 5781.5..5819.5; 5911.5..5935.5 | -0.3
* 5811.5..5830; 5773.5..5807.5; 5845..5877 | 0.1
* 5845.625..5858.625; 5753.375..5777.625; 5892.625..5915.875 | -0.2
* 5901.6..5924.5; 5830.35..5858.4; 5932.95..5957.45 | 0.0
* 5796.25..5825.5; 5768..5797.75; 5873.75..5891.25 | 0.0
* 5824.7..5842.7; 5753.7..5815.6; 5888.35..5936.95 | -0.6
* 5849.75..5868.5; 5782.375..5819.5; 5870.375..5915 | 0.1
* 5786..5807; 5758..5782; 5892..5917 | -0.1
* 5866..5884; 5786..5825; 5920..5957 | -1.9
